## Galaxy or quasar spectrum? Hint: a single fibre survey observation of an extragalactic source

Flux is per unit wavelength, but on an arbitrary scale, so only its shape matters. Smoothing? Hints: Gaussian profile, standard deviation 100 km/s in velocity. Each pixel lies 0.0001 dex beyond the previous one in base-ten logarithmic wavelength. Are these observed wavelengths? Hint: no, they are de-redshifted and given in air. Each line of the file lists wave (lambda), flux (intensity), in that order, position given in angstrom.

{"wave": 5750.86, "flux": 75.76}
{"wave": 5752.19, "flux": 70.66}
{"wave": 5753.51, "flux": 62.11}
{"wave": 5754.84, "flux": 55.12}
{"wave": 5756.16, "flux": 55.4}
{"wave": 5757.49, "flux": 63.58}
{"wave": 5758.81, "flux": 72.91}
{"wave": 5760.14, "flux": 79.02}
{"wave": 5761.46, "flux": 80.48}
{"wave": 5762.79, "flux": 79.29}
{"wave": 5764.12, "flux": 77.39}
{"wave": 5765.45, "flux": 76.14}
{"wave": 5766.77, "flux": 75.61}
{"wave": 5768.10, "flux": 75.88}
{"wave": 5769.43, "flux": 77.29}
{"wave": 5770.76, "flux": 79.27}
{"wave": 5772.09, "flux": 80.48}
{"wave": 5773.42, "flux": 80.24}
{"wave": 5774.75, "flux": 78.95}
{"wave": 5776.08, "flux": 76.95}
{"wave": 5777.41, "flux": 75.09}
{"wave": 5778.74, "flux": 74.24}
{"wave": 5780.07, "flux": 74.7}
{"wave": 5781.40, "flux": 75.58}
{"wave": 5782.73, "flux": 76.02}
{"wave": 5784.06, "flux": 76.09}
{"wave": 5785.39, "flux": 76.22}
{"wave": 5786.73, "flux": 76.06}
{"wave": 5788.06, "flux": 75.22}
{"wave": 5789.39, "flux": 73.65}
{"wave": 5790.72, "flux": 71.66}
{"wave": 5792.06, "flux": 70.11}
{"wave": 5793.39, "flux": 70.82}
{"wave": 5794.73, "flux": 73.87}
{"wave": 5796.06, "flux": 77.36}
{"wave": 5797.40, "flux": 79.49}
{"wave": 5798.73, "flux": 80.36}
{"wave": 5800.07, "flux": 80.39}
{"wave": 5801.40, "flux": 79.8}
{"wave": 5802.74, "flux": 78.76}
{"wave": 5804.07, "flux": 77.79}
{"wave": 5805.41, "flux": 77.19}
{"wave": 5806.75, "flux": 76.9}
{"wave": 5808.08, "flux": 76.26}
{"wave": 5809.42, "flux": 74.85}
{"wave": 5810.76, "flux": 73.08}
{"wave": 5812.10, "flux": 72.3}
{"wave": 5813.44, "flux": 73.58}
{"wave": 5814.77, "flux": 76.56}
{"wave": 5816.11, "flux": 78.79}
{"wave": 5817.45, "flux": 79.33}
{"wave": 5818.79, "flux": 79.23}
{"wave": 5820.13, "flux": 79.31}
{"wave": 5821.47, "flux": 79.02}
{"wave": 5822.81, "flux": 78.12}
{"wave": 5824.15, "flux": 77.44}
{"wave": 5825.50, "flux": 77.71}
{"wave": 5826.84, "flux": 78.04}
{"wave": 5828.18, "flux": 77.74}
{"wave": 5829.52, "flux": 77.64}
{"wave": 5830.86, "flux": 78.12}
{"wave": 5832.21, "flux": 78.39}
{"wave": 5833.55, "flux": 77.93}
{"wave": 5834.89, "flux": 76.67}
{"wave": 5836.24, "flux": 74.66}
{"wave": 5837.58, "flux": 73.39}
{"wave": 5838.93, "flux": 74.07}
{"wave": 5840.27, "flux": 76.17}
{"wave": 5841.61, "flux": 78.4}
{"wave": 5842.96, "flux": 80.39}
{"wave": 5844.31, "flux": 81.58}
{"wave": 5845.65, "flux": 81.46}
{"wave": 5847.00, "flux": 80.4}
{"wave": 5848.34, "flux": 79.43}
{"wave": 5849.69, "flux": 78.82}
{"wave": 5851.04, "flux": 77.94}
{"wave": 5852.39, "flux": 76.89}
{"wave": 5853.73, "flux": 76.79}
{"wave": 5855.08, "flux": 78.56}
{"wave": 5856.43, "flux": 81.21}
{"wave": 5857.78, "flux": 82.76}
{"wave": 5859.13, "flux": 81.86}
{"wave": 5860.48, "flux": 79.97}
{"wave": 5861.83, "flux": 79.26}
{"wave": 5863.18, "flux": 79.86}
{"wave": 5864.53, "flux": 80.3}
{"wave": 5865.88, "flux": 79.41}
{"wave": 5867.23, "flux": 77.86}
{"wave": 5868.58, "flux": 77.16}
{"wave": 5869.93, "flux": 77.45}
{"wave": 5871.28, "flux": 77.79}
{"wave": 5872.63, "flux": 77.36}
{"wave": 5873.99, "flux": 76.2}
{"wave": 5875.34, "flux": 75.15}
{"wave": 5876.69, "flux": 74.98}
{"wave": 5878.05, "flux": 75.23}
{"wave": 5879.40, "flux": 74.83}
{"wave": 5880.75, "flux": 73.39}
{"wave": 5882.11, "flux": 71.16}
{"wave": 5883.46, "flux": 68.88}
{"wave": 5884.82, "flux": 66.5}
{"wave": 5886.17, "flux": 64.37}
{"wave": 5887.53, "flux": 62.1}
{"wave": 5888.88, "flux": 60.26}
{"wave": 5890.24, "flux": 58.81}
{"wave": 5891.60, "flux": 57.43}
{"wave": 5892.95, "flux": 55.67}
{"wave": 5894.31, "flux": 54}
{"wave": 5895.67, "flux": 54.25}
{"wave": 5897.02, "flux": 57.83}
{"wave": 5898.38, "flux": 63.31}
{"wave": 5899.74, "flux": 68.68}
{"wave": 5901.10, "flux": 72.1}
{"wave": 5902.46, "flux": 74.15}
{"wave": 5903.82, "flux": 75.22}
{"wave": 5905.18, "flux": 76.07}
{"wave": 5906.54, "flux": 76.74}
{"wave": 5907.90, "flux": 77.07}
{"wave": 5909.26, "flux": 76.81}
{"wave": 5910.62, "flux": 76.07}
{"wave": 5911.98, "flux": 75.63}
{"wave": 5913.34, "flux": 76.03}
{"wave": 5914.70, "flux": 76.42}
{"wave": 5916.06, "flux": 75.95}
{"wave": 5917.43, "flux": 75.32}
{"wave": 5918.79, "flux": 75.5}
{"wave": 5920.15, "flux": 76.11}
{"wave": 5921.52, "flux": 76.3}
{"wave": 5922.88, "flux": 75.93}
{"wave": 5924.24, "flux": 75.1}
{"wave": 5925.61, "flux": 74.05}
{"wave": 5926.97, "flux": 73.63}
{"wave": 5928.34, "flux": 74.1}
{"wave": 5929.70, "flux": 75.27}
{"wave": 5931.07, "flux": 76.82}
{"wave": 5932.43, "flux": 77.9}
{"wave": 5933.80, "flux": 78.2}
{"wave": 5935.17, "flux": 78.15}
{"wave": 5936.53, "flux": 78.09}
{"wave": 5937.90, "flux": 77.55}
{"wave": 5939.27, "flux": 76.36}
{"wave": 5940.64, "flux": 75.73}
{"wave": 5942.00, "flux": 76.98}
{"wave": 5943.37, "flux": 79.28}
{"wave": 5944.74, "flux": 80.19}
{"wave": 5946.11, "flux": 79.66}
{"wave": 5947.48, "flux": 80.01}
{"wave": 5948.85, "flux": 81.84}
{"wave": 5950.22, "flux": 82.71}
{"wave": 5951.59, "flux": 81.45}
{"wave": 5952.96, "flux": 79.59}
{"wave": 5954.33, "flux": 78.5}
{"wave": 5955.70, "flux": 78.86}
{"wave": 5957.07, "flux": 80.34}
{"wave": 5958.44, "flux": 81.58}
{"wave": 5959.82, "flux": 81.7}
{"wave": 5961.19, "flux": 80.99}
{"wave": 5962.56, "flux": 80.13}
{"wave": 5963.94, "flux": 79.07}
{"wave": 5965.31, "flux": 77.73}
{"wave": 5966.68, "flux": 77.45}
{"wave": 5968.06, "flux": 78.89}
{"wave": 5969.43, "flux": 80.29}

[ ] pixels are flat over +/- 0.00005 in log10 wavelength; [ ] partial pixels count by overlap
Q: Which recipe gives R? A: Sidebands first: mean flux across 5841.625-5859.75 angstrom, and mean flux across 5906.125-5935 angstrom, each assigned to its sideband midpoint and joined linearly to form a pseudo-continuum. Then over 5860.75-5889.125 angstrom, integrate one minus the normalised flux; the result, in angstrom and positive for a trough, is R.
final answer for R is 1.6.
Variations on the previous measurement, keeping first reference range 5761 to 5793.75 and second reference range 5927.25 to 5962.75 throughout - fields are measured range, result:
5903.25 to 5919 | 0.44 angstrom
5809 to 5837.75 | -0.03 angstrom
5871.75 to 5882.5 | 0.39 angstrom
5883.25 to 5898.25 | 3.49 angstrom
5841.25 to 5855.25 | -0.34 angstrom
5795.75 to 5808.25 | -0.33 angstrom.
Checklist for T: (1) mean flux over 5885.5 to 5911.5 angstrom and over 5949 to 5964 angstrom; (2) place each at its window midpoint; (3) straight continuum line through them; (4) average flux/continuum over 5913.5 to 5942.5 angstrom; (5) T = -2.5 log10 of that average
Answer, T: -0.04 mag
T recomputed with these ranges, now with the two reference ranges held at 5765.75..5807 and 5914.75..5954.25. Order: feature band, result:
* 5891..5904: 0.223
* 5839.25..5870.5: -0.032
